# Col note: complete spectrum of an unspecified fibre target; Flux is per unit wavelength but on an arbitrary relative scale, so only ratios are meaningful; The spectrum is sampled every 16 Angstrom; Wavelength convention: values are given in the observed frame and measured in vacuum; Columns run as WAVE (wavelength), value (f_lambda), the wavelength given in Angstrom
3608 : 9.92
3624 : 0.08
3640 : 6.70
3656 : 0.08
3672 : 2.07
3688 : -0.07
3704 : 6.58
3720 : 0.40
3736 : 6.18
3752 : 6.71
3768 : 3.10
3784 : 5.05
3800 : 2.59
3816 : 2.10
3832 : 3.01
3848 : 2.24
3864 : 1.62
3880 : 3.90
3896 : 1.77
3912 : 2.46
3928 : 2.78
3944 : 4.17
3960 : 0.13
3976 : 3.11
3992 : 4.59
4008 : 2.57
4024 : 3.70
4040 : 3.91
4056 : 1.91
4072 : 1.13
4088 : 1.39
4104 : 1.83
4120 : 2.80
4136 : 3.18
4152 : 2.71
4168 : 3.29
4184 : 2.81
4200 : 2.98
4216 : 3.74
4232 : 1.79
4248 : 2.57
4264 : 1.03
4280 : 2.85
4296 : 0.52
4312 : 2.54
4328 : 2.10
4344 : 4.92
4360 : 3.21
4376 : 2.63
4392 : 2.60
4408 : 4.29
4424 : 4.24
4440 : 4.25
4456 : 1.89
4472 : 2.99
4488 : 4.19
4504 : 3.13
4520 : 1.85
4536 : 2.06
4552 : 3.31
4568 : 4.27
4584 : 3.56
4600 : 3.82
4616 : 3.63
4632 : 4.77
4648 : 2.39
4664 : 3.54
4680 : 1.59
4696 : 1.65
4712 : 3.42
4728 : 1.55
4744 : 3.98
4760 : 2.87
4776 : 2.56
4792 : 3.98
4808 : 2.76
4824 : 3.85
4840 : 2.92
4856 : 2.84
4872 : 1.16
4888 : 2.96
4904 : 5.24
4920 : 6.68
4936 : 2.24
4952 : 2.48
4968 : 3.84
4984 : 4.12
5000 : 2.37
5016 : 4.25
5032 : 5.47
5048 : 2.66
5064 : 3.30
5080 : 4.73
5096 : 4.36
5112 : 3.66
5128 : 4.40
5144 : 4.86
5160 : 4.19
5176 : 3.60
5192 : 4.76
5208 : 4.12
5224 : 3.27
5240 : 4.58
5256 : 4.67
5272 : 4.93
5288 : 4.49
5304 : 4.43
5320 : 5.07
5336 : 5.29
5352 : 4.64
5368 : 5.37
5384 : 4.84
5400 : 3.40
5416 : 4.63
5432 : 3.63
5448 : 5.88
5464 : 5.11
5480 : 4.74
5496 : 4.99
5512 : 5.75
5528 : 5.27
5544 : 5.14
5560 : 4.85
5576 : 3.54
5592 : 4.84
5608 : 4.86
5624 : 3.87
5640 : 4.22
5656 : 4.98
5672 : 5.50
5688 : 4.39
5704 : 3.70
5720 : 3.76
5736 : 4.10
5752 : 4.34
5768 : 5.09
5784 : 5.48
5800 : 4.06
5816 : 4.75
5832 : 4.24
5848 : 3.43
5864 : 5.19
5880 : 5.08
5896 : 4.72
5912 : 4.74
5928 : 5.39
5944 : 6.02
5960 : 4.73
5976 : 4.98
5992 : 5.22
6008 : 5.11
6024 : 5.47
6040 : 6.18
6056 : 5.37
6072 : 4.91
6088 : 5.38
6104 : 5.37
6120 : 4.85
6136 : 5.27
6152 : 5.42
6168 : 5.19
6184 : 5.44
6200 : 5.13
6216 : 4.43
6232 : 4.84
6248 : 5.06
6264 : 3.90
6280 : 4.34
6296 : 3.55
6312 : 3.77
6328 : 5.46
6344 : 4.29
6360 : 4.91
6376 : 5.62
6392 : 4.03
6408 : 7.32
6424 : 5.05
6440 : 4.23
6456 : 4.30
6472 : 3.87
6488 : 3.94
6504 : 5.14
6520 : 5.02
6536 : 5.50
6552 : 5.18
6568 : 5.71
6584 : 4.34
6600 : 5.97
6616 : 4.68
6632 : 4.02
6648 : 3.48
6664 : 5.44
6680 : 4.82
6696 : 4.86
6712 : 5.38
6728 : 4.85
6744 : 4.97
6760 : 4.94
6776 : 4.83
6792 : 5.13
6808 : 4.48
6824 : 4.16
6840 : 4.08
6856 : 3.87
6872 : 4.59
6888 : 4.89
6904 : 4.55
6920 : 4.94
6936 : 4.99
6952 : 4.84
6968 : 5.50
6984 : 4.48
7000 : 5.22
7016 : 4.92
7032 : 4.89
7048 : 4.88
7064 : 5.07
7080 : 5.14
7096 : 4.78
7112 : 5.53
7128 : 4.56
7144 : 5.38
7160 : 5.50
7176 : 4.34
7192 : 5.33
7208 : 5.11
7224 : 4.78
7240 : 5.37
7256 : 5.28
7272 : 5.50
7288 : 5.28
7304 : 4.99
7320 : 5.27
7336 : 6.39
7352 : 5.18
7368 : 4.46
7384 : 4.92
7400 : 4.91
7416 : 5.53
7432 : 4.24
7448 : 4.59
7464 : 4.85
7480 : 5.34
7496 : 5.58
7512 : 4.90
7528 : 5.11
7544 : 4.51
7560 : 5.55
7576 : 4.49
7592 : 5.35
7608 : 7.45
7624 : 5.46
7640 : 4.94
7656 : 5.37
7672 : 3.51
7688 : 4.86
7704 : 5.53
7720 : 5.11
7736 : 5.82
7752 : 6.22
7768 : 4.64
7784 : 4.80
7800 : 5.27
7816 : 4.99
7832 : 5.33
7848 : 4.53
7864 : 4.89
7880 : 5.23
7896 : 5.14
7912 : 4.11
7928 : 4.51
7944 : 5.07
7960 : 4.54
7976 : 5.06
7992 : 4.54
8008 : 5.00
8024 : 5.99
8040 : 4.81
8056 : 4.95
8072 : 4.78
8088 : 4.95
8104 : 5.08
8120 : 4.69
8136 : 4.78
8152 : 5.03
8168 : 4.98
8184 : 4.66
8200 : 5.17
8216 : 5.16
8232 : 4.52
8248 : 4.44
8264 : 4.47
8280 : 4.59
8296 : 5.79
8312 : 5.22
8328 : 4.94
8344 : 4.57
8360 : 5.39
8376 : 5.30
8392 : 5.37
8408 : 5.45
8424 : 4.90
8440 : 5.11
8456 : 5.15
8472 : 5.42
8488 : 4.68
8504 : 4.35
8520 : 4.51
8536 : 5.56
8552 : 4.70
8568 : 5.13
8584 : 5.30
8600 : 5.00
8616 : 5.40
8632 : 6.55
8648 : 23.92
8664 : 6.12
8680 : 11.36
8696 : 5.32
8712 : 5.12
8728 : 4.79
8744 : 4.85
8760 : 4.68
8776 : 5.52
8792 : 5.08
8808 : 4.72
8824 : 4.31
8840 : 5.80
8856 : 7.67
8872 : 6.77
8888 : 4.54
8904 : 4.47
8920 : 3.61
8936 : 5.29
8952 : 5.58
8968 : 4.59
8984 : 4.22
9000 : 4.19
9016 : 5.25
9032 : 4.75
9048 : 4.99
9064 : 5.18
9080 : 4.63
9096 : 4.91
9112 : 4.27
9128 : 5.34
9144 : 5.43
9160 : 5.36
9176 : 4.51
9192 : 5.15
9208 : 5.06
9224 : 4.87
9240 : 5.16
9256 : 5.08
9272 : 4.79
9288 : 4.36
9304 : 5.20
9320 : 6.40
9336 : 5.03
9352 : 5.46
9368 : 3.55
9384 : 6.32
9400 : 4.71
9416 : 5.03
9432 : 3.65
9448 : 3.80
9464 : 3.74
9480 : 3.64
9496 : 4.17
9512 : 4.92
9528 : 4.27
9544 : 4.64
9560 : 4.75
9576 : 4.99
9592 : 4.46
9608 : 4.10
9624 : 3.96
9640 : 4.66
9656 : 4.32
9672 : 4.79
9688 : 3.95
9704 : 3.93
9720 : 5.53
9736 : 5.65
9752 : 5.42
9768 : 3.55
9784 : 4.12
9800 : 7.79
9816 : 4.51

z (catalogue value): 0.317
